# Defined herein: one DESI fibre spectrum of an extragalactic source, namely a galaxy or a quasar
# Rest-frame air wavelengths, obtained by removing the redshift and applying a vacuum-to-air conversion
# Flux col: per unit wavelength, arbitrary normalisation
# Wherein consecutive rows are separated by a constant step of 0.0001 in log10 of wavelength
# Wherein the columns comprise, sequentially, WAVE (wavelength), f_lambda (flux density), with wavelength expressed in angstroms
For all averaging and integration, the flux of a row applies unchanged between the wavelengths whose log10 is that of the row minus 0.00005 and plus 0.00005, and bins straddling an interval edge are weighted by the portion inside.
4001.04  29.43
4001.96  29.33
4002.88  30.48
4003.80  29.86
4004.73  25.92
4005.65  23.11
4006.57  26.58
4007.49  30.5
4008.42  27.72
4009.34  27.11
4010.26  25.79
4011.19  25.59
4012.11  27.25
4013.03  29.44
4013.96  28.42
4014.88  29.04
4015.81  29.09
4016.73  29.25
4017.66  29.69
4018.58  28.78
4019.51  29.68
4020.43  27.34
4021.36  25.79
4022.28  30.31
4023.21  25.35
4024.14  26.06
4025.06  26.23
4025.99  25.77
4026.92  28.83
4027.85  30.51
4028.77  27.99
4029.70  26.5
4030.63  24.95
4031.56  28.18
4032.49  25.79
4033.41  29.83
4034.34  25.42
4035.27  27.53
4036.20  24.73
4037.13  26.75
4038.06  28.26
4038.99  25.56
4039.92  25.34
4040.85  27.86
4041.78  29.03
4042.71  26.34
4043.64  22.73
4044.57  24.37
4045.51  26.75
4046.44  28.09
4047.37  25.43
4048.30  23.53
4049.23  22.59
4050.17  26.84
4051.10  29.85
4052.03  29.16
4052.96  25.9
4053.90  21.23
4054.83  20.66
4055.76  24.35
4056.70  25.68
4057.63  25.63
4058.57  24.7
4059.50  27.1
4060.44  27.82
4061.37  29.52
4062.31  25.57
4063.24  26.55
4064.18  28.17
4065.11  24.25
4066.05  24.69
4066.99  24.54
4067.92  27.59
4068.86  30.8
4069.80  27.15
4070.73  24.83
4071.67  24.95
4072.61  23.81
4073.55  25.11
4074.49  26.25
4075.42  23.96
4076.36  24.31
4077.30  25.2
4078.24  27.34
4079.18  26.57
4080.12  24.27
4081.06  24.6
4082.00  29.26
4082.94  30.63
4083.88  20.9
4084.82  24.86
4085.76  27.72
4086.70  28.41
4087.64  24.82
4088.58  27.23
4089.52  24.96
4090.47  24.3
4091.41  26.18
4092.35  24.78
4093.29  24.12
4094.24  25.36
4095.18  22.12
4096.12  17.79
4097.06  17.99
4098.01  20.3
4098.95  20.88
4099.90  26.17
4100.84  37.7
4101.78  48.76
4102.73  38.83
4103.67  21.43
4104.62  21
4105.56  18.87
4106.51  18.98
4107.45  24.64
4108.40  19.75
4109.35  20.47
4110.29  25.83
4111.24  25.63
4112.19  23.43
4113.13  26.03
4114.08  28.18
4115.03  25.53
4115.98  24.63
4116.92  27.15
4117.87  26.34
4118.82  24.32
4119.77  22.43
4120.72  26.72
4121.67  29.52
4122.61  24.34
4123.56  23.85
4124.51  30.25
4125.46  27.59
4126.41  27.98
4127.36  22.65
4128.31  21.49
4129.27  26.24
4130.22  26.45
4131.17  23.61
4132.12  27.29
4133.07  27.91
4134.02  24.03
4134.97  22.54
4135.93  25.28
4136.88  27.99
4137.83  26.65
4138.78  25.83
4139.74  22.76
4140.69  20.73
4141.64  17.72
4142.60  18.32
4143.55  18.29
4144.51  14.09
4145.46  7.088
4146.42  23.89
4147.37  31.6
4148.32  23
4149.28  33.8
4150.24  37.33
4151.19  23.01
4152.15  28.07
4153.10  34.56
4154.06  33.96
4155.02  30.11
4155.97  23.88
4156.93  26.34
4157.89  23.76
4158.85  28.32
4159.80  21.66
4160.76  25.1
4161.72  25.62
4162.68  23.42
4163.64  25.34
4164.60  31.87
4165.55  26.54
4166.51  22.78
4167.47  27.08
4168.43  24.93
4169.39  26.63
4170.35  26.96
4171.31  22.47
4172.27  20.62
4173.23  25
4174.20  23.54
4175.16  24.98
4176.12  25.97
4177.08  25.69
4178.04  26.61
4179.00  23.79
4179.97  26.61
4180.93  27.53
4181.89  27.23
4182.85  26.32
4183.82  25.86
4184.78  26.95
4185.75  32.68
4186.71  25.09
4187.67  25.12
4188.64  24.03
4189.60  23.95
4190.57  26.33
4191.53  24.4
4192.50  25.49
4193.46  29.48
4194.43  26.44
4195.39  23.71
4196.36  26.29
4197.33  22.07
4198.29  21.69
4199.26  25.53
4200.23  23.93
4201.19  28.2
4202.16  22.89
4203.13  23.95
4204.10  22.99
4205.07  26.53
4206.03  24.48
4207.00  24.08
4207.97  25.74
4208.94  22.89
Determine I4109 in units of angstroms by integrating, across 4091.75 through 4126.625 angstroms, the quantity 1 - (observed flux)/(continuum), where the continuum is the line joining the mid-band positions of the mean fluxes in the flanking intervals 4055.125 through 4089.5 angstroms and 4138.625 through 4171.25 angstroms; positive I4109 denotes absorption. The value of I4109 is 0.3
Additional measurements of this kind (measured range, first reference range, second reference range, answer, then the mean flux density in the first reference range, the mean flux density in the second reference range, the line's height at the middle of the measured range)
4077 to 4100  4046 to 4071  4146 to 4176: 1.37 angstroms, 26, 26.6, 26.2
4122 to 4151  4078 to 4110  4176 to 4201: 1.32 angstroms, 25.3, 25.8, 25.5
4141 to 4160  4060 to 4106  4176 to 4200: 0.66 angstroms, 26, 25.8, 25.8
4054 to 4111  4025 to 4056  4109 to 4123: 0.71 angstroms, 26.3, 25.4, 25.8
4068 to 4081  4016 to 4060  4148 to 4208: 0.33 angstroms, 26.6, 26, 26.4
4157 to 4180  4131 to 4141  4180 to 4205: 0.13 angstroms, 25.1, 25.6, 25.4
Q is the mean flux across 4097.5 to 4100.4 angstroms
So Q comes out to 22.5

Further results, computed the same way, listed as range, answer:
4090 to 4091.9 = 25.3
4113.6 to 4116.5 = 26.1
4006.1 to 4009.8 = 28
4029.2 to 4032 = 26.5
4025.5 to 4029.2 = 28.3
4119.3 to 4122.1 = 26.2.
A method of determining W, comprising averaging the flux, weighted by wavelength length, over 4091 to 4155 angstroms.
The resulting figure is 25.1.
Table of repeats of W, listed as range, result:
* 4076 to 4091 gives 26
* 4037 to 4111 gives 25.6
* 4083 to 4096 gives 25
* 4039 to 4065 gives 25.9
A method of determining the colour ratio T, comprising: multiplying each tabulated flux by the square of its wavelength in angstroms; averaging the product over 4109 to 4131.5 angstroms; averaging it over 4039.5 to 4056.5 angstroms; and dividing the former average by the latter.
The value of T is 1.03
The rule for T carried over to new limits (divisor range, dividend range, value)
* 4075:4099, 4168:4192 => 1.09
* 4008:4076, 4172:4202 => 1.03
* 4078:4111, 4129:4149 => 0.93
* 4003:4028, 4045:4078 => 0.95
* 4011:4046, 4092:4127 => 0.97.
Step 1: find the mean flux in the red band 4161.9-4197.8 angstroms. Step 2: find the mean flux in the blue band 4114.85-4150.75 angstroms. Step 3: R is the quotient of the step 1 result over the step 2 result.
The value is 1.0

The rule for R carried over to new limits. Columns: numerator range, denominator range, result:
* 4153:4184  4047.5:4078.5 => 1.01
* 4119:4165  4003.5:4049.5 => 0.93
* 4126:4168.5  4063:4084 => 0.97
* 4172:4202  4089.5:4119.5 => 1.02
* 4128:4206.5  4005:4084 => 0.95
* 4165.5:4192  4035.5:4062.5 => 0.99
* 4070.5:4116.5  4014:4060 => 0.95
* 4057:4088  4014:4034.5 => 0.94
